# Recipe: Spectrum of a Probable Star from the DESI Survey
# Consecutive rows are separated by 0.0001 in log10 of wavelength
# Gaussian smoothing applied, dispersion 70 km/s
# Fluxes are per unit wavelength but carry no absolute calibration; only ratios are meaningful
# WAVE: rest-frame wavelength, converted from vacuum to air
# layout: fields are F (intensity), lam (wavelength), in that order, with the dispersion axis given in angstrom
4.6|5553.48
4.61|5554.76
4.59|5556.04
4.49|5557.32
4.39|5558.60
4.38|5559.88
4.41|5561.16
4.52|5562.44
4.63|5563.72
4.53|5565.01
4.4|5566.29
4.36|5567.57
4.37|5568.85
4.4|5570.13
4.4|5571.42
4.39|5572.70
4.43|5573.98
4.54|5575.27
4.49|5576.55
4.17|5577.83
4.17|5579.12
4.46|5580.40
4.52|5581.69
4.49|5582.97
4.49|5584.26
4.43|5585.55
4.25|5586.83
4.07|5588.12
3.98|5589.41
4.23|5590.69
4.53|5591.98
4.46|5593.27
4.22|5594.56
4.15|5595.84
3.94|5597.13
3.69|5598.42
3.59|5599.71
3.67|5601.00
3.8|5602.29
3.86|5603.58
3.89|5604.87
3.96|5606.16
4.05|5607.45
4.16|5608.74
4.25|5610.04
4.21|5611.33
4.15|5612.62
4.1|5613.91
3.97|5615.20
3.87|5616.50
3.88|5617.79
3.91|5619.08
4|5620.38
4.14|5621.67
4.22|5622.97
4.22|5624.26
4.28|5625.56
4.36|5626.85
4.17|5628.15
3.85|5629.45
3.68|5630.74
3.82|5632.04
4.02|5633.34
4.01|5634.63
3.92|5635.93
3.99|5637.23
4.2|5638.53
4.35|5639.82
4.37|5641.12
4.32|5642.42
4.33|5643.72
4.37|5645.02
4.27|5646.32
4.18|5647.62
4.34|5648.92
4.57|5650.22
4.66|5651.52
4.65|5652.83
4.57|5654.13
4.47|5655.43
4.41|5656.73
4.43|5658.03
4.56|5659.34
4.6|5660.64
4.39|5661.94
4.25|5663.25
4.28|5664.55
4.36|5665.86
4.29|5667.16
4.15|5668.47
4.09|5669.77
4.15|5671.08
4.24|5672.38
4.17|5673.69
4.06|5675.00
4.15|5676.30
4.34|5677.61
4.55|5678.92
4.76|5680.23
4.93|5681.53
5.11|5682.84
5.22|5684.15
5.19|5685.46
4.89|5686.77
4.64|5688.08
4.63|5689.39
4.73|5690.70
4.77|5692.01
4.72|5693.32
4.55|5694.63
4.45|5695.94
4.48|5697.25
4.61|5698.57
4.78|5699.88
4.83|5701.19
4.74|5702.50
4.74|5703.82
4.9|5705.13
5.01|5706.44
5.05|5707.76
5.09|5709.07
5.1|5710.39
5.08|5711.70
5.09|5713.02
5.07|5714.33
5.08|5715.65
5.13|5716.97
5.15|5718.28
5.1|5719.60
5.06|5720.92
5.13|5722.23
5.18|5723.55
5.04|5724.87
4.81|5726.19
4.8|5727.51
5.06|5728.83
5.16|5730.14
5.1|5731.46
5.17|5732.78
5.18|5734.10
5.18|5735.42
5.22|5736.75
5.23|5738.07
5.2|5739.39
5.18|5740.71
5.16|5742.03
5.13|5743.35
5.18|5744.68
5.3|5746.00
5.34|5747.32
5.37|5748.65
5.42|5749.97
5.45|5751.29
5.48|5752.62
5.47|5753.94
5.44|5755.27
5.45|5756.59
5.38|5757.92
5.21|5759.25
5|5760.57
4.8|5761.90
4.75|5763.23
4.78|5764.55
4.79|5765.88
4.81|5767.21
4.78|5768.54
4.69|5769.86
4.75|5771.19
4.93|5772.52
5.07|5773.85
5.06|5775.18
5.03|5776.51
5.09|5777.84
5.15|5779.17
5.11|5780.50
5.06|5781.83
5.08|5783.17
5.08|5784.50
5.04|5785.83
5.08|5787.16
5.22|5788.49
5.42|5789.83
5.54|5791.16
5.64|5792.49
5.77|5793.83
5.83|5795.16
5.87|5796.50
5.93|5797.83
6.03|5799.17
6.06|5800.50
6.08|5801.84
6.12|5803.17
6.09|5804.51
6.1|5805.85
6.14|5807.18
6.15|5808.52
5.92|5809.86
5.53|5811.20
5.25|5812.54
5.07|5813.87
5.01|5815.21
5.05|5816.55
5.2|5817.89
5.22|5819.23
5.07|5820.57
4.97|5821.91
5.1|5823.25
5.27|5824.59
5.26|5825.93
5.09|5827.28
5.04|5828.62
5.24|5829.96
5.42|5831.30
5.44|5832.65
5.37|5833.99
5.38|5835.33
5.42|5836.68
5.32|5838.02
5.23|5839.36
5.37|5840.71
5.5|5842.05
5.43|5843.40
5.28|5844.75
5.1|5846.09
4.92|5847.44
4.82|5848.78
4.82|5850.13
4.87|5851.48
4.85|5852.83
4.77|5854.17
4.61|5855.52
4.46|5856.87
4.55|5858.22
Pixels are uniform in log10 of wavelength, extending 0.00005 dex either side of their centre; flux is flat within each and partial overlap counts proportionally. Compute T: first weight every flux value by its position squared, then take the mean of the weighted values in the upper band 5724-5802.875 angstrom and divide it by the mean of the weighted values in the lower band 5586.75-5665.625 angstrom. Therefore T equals 1.3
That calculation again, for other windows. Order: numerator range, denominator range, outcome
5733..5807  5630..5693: 1.25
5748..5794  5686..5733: 1.07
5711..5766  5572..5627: 1.30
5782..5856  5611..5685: 1.33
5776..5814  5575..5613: 1.44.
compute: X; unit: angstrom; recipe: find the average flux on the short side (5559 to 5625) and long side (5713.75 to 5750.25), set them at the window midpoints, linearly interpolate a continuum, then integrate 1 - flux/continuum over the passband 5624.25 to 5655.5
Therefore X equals 2.02 angstrom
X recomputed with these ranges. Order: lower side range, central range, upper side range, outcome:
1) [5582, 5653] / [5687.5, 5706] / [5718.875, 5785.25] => 0.08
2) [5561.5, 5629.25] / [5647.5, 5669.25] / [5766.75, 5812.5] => 0.84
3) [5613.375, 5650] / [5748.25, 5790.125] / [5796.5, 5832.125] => 0.61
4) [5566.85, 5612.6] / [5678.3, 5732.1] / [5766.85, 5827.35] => -0.69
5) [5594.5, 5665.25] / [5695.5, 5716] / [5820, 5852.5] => -1.56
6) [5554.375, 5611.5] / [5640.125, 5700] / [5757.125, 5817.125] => 2.88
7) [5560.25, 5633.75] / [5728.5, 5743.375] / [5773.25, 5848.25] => -0.59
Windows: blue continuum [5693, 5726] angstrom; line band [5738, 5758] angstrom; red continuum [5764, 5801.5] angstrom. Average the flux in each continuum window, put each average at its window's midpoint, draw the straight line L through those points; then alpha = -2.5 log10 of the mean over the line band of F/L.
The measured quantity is -0.05 mag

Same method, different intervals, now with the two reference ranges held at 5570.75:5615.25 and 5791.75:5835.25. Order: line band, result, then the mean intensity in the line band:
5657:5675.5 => 0.08 mag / 4.29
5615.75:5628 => 0.07 mag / 4.1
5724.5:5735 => -0.01 mag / 5.05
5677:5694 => -0.01 mag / 4.81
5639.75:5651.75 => 0.03 mag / 4.37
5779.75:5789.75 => 0.05 mag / 5.11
